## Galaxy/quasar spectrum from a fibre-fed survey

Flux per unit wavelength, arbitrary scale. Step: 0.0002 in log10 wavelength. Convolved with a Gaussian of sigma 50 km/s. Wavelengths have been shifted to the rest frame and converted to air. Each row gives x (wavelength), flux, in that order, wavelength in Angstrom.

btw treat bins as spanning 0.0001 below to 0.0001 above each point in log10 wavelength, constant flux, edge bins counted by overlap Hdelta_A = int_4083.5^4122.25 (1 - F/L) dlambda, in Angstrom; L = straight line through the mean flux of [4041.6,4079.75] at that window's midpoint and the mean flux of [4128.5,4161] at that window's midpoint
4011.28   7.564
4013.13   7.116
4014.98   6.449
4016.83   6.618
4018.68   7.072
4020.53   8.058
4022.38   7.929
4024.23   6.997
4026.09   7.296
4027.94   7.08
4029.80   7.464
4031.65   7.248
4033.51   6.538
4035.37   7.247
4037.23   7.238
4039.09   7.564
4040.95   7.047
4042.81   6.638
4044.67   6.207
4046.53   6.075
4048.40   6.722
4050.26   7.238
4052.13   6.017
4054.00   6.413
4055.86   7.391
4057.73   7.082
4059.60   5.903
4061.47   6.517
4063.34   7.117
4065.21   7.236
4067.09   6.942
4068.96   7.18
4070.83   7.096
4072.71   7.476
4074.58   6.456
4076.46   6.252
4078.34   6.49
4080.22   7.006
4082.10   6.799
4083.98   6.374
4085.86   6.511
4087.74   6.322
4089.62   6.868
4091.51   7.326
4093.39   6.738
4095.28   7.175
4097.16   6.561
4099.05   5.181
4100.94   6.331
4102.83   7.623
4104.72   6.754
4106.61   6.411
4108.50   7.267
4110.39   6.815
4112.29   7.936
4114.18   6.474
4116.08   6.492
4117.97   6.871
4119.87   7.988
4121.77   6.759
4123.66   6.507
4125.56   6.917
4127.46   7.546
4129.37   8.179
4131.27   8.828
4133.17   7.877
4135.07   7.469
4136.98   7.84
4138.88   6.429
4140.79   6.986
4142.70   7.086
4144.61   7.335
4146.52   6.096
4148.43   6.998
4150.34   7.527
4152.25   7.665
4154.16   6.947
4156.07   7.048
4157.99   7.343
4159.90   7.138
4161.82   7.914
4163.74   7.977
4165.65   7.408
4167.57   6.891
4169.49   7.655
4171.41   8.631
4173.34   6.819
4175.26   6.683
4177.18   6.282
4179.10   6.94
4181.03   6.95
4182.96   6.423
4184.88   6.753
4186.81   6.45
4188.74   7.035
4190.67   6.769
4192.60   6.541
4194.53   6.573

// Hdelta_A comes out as 1.3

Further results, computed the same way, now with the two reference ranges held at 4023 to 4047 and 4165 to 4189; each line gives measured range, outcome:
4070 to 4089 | 0.9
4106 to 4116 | 0.1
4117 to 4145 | -1.5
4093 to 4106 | 0.7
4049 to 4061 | 0.6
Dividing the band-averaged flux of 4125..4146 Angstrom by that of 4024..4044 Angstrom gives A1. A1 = 1.1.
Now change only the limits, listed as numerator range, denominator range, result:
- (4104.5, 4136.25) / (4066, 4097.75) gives 1.07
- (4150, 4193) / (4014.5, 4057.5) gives 1.02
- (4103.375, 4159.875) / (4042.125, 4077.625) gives 1.07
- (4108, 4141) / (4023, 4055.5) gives 1.06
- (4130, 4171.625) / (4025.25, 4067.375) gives 1.08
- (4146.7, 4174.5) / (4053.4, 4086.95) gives 1.09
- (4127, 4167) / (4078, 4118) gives 1.10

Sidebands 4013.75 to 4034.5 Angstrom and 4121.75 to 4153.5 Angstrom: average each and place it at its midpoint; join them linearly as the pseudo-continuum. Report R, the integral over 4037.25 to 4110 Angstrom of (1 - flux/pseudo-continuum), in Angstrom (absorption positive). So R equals 4.8 Angstrom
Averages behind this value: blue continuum 7.16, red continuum 7.31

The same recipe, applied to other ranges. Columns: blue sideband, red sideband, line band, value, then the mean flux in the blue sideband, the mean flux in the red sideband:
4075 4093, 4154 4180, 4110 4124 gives -0.21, 6.66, 7.27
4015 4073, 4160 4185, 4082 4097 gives 0.64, 6.97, 7.19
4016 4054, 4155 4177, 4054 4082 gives 0.96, 7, 7.37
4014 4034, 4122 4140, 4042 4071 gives 2.15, 7.17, 7.48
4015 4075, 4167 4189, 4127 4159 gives -1.85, 6.97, 6.96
